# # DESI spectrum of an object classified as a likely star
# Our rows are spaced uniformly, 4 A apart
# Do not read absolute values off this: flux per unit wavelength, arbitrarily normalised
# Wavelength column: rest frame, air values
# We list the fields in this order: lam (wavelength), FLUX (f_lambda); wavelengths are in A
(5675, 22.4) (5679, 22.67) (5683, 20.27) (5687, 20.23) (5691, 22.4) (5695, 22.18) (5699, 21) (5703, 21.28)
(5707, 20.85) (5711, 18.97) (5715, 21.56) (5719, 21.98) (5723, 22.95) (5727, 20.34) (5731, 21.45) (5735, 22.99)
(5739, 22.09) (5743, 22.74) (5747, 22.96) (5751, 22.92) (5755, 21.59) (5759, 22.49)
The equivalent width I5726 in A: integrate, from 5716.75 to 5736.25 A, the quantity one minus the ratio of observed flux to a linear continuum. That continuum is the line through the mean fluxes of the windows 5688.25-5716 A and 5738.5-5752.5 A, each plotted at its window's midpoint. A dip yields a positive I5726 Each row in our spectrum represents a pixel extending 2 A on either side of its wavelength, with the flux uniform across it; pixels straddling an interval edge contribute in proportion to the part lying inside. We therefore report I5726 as 0.1 A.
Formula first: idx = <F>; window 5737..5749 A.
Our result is 22.6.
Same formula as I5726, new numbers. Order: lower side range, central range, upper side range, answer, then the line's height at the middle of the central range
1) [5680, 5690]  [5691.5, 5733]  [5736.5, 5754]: 0.5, 21.6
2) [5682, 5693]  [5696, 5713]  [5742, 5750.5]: 0.7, 21.6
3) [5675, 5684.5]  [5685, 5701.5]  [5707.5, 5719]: -0.1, 21.3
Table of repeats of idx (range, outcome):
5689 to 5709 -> 21.5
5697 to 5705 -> 21.1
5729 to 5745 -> 22.3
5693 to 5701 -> 21.6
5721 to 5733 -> 21.6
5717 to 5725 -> 22.5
